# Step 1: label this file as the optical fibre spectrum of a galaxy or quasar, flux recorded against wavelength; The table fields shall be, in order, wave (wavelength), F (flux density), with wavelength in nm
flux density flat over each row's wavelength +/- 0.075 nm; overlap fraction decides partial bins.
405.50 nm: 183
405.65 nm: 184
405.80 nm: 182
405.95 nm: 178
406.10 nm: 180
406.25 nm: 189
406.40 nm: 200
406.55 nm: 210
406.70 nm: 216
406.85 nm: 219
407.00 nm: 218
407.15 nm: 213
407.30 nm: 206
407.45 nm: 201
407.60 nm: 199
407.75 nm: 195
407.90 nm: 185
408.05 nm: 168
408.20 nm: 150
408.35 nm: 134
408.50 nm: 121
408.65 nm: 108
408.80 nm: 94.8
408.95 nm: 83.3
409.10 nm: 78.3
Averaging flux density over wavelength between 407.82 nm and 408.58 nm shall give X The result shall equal 152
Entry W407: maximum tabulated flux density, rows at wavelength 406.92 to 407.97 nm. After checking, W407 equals 218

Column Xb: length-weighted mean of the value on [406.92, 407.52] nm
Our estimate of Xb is 210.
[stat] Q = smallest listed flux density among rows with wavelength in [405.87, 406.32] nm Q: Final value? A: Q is 178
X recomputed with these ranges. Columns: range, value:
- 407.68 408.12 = 183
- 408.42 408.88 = 108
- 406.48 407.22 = 215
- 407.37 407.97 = 195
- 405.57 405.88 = 183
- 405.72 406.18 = 180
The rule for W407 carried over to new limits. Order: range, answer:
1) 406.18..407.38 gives 219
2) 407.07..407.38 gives 213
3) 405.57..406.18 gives 184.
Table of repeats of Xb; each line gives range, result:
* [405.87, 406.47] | 187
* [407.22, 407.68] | 202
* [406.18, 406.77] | 204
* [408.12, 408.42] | 143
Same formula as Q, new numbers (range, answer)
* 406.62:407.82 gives 195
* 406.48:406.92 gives 210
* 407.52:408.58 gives 121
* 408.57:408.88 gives 94.8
